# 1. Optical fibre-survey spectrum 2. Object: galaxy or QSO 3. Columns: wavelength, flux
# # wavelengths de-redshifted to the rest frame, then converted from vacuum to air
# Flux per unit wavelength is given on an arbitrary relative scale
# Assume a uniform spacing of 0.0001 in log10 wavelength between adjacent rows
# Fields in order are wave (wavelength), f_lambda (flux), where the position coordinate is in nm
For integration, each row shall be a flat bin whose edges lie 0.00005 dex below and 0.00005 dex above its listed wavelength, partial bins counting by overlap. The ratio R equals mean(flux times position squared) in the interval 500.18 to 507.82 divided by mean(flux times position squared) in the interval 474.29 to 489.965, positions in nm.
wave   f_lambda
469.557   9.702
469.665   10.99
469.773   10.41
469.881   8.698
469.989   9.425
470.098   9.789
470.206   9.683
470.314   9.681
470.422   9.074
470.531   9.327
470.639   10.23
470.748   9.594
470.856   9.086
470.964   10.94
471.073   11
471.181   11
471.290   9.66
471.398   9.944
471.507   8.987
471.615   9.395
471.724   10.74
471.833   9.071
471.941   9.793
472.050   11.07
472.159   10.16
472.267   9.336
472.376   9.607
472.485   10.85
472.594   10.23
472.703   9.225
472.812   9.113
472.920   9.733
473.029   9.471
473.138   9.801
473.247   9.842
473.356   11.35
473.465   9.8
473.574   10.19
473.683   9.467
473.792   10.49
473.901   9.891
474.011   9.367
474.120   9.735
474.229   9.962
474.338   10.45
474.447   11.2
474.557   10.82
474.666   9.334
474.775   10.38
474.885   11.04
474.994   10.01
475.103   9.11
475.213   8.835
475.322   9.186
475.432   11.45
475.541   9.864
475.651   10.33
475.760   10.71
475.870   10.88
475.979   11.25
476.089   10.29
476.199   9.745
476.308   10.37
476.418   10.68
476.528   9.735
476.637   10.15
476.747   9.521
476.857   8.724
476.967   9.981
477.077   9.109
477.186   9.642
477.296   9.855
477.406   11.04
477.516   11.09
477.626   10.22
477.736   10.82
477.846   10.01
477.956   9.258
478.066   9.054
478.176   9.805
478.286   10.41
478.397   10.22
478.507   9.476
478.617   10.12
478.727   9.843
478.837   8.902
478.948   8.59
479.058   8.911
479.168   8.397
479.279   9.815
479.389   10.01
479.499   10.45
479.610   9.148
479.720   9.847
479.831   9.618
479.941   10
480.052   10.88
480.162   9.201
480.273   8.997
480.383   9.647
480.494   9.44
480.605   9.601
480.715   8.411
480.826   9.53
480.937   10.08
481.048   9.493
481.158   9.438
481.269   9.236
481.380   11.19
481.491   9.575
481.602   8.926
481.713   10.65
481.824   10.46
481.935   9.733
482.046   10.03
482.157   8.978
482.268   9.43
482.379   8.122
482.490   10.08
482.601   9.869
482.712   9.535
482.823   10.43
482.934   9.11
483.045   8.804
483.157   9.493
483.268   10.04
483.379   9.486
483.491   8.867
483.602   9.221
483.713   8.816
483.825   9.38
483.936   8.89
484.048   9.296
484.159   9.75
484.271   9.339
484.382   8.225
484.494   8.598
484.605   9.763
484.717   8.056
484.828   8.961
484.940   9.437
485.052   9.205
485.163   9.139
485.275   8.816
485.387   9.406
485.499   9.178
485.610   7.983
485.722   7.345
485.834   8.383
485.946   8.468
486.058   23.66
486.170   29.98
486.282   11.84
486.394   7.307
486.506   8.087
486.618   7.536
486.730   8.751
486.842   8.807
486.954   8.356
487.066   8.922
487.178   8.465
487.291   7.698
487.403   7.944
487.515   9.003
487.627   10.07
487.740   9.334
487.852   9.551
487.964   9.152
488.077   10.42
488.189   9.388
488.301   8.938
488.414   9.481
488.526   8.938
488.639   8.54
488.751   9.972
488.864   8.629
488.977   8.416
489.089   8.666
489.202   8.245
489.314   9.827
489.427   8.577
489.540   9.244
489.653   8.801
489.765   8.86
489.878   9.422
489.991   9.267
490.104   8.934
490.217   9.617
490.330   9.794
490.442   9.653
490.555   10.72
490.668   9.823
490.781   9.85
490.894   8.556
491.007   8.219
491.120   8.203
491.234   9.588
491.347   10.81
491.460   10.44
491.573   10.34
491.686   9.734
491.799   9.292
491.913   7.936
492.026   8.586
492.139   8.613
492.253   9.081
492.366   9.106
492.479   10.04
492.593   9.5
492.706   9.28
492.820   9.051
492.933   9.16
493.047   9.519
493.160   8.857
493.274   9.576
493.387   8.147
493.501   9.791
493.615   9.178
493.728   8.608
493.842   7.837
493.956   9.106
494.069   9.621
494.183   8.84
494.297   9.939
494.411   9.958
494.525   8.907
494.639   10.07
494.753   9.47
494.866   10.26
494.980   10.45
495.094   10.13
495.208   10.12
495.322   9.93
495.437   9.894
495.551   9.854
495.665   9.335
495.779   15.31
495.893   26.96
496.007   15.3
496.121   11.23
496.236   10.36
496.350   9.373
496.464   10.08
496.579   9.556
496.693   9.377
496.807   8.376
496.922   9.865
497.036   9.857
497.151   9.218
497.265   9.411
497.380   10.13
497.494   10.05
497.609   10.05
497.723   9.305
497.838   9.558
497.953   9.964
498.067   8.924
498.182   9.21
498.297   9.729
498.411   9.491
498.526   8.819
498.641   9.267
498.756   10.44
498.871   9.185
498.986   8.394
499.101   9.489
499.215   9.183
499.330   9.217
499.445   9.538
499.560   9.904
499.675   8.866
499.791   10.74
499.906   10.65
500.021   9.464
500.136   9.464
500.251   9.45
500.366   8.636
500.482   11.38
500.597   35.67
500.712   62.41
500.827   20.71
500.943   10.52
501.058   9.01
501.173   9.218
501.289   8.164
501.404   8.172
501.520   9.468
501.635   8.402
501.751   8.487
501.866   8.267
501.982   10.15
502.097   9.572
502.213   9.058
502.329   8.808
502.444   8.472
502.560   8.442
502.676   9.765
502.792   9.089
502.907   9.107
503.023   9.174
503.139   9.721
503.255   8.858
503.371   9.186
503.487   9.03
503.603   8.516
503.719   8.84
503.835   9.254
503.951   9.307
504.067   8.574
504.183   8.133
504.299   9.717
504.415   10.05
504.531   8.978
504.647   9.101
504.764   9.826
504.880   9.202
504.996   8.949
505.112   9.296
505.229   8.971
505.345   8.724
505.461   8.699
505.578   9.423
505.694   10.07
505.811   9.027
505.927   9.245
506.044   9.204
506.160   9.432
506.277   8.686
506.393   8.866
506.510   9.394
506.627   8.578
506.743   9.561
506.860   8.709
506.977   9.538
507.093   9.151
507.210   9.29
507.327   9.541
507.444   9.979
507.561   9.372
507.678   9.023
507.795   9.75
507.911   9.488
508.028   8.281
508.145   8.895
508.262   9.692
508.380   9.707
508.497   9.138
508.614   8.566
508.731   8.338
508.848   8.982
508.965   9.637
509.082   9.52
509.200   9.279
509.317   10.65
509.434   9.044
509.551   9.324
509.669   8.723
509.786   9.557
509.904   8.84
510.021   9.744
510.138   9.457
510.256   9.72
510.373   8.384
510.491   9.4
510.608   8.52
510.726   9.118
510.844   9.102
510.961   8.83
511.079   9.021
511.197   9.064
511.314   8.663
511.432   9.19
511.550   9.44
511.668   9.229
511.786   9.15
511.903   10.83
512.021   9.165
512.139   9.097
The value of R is 1.19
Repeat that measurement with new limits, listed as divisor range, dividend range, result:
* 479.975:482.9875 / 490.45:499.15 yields 1.08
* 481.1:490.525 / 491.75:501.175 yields 1.20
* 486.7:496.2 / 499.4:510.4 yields 1.11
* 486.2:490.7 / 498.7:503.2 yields 1.33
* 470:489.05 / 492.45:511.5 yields 1.12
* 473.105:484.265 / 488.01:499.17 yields 1.05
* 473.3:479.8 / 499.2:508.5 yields 1.16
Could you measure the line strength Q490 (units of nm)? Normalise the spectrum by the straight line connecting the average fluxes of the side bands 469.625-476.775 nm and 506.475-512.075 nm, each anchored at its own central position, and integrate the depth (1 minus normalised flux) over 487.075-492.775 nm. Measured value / 0.26 nm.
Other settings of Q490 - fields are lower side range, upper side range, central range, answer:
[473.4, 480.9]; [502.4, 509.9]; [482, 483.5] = 0.04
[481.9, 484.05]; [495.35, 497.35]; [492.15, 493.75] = 0.24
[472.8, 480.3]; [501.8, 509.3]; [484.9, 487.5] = -0.14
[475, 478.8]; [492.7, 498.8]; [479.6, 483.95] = 0.21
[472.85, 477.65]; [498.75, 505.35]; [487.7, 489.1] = 0.17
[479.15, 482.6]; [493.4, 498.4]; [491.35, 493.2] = 0.14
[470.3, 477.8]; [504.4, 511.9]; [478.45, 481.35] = 0.11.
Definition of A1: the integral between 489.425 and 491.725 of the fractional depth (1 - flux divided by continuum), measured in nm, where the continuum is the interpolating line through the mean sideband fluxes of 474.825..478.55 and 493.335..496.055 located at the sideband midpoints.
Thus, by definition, 0.236 nm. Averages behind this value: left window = 10.1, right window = 10.7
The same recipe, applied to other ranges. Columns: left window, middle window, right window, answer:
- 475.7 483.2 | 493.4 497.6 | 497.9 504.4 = 0.07 nm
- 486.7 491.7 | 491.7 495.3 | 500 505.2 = 0.19 nm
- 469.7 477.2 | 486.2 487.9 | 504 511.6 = 0.10 nm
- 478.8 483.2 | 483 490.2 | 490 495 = -0.05 nm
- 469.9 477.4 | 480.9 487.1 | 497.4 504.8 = 0.26 nm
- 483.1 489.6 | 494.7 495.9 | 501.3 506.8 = -0.26 nm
